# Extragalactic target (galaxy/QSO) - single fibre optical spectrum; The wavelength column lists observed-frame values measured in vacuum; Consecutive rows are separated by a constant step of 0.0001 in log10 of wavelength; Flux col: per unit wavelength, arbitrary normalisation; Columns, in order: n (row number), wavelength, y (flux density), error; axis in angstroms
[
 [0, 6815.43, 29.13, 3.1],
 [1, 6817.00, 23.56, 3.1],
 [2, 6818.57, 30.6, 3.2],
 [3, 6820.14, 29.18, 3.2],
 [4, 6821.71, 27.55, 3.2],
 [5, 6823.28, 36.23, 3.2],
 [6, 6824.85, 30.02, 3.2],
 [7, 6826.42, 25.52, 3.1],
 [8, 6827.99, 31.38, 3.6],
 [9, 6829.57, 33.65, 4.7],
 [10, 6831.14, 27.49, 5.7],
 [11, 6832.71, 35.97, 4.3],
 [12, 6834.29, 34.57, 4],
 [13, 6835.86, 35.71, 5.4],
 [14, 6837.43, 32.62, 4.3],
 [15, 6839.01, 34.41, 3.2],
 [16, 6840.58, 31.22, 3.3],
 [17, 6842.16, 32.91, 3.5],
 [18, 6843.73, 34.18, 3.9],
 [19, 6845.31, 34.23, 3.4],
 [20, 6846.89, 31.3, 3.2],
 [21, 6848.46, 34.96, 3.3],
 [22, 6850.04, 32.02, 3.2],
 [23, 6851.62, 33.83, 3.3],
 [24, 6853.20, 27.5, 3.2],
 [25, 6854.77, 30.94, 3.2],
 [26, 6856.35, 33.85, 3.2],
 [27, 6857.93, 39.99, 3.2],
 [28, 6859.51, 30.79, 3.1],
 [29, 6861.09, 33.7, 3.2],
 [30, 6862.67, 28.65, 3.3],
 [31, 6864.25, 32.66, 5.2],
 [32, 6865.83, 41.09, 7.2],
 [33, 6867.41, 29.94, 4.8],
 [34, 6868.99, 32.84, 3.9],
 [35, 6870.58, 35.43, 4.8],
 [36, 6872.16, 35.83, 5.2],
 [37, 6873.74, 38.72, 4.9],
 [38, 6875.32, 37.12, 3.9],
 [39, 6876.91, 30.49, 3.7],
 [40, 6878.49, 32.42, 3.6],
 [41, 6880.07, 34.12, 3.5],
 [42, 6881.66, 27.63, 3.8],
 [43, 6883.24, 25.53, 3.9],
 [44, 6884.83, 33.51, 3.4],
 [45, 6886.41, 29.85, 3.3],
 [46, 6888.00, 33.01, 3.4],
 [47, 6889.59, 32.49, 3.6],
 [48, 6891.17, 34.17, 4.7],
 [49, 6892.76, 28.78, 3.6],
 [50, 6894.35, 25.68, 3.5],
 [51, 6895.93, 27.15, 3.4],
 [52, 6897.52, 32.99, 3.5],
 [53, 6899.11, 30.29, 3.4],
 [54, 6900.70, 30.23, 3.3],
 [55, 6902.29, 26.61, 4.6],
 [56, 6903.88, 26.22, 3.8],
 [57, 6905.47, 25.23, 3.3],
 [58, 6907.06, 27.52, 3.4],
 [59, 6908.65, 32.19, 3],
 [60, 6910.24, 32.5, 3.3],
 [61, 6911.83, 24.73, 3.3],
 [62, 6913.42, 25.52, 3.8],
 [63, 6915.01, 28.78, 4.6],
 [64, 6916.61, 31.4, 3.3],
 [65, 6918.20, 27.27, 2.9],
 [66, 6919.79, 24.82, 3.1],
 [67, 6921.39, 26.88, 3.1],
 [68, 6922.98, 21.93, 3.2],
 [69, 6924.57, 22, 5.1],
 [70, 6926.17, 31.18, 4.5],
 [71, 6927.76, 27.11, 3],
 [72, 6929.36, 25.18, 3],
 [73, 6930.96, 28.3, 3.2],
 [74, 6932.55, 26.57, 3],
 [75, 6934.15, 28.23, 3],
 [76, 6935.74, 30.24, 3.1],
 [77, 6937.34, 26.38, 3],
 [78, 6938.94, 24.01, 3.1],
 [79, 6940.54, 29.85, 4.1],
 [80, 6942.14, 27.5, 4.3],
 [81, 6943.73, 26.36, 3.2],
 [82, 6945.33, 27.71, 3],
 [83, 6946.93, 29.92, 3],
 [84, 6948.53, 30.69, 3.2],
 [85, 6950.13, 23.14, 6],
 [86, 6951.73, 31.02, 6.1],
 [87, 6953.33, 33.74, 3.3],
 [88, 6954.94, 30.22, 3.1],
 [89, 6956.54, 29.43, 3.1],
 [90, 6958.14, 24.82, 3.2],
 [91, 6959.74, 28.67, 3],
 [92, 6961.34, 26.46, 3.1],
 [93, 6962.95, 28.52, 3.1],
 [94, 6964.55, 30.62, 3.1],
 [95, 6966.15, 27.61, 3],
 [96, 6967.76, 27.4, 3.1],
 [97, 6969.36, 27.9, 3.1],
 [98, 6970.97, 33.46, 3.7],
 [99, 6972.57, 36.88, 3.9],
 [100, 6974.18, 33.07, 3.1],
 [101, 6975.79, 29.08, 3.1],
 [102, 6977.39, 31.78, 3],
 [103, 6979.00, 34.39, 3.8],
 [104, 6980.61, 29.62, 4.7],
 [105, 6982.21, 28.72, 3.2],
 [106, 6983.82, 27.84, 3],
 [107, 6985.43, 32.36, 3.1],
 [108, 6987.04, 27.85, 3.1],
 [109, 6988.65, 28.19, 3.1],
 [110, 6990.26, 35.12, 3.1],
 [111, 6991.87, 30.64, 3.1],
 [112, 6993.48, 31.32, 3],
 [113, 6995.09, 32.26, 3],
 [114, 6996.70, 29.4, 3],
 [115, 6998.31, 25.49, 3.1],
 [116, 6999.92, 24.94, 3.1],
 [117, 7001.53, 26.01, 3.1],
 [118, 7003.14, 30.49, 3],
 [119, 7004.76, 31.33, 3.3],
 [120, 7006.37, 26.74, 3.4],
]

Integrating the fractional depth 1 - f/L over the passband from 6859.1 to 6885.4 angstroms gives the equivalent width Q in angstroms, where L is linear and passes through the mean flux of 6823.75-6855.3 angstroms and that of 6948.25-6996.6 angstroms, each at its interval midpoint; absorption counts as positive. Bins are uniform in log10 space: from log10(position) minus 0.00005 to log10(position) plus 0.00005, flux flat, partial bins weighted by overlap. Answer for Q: -1.0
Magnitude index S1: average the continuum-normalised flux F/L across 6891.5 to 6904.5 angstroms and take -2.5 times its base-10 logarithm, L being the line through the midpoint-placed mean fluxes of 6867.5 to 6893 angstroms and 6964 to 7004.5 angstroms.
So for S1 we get 0.124 mag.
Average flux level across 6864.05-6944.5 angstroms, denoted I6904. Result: 29.5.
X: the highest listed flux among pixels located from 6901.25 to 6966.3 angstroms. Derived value 33.74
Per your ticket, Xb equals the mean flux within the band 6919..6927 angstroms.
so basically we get 25.4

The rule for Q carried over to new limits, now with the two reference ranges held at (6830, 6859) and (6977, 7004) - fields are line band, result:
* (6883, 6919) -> 3.0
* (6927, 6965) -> 3.3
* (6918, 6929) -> 1.9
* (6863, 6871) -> -0.3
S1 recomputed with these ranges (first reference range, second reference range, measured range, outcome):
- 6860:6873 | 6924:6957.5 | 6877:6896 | 0.06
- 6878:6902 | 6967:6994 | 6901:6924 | 0.12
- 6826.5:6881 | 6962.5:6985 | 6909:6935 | 0.17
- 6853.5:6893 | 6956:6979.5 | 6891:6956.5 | 0.12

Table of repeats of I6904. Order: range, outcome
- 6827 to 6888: 32.9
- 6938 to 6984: 29.3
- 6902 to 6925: 27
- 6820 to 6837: 31.7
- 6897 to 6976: 28.3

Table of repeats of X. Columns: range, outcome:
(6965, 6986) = 36.88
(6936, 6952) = 31.02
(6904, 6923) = 32.5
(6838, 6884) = 41.09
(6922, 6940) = 31.18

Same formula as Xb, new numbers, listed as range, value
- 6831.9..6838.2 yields 34.7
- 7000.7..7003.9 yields 28.2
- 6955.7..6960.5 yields 27.7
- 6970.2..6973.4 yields 35.2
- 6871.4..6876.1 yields 37.3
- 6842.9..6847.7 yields 33.3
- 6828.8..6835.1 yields 32.9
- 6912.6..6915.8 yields 27.2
